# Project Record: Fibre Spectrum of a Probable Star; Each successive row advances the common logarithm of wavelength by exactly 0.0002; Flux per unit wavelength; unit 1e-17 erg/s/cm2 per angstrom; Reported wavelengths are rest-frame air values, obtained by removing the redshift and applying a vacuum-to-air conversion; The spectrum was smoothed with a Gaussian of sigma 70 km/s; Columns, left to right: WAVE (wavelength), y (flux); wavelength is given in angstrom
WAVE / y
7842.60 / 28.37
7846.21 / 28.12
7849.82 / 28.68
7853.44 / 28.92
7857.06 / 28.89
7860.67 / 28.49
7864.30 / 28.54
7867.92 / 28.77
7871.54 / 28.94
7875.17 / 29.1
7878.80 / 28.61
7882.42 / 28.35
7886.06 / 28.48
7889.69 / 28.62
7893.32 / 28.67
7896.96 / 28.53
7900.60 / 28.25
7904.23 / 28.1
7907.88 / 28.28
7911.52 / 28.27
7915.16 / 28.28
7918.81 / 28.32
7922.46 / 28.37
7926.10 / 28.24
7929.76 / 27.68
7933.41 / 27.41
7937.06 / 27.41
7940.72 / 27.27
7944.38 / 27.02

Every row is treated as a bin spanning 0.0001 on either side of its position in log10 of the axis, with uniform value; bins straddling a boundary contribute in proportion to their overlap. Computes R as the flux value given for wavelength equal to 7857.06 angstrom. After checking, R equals 28.89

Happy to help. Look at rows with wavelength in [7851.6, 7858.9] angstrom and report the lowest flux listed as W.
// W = 28.89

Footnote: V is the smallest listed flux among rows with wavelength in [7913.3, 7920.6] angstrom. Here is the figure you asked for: 28.28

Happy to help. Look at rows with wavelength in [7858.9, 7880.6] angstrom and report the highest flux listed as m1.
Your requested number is 29.1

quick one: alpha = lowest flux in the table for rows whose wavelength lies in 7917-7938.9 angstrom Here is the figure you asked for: 27.41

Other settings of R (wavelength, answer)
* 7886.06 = 28.48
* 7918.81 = 28.32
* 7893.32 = 28.67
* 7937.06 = 27.41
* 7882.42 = 28.35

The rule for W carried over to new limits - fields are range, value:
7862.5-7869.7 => 28.54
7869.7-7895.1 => 28.35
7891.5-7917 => 28.1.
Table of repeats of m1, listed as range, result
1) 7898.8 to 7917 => 28.28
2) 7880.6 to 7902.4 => 28.67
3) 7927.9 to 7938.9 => 27.68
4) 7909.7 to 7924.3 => 28.37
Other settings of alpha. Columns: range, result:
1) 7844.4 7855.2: 28.12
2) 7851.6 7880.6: 28.49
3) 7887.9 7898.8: 28.53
